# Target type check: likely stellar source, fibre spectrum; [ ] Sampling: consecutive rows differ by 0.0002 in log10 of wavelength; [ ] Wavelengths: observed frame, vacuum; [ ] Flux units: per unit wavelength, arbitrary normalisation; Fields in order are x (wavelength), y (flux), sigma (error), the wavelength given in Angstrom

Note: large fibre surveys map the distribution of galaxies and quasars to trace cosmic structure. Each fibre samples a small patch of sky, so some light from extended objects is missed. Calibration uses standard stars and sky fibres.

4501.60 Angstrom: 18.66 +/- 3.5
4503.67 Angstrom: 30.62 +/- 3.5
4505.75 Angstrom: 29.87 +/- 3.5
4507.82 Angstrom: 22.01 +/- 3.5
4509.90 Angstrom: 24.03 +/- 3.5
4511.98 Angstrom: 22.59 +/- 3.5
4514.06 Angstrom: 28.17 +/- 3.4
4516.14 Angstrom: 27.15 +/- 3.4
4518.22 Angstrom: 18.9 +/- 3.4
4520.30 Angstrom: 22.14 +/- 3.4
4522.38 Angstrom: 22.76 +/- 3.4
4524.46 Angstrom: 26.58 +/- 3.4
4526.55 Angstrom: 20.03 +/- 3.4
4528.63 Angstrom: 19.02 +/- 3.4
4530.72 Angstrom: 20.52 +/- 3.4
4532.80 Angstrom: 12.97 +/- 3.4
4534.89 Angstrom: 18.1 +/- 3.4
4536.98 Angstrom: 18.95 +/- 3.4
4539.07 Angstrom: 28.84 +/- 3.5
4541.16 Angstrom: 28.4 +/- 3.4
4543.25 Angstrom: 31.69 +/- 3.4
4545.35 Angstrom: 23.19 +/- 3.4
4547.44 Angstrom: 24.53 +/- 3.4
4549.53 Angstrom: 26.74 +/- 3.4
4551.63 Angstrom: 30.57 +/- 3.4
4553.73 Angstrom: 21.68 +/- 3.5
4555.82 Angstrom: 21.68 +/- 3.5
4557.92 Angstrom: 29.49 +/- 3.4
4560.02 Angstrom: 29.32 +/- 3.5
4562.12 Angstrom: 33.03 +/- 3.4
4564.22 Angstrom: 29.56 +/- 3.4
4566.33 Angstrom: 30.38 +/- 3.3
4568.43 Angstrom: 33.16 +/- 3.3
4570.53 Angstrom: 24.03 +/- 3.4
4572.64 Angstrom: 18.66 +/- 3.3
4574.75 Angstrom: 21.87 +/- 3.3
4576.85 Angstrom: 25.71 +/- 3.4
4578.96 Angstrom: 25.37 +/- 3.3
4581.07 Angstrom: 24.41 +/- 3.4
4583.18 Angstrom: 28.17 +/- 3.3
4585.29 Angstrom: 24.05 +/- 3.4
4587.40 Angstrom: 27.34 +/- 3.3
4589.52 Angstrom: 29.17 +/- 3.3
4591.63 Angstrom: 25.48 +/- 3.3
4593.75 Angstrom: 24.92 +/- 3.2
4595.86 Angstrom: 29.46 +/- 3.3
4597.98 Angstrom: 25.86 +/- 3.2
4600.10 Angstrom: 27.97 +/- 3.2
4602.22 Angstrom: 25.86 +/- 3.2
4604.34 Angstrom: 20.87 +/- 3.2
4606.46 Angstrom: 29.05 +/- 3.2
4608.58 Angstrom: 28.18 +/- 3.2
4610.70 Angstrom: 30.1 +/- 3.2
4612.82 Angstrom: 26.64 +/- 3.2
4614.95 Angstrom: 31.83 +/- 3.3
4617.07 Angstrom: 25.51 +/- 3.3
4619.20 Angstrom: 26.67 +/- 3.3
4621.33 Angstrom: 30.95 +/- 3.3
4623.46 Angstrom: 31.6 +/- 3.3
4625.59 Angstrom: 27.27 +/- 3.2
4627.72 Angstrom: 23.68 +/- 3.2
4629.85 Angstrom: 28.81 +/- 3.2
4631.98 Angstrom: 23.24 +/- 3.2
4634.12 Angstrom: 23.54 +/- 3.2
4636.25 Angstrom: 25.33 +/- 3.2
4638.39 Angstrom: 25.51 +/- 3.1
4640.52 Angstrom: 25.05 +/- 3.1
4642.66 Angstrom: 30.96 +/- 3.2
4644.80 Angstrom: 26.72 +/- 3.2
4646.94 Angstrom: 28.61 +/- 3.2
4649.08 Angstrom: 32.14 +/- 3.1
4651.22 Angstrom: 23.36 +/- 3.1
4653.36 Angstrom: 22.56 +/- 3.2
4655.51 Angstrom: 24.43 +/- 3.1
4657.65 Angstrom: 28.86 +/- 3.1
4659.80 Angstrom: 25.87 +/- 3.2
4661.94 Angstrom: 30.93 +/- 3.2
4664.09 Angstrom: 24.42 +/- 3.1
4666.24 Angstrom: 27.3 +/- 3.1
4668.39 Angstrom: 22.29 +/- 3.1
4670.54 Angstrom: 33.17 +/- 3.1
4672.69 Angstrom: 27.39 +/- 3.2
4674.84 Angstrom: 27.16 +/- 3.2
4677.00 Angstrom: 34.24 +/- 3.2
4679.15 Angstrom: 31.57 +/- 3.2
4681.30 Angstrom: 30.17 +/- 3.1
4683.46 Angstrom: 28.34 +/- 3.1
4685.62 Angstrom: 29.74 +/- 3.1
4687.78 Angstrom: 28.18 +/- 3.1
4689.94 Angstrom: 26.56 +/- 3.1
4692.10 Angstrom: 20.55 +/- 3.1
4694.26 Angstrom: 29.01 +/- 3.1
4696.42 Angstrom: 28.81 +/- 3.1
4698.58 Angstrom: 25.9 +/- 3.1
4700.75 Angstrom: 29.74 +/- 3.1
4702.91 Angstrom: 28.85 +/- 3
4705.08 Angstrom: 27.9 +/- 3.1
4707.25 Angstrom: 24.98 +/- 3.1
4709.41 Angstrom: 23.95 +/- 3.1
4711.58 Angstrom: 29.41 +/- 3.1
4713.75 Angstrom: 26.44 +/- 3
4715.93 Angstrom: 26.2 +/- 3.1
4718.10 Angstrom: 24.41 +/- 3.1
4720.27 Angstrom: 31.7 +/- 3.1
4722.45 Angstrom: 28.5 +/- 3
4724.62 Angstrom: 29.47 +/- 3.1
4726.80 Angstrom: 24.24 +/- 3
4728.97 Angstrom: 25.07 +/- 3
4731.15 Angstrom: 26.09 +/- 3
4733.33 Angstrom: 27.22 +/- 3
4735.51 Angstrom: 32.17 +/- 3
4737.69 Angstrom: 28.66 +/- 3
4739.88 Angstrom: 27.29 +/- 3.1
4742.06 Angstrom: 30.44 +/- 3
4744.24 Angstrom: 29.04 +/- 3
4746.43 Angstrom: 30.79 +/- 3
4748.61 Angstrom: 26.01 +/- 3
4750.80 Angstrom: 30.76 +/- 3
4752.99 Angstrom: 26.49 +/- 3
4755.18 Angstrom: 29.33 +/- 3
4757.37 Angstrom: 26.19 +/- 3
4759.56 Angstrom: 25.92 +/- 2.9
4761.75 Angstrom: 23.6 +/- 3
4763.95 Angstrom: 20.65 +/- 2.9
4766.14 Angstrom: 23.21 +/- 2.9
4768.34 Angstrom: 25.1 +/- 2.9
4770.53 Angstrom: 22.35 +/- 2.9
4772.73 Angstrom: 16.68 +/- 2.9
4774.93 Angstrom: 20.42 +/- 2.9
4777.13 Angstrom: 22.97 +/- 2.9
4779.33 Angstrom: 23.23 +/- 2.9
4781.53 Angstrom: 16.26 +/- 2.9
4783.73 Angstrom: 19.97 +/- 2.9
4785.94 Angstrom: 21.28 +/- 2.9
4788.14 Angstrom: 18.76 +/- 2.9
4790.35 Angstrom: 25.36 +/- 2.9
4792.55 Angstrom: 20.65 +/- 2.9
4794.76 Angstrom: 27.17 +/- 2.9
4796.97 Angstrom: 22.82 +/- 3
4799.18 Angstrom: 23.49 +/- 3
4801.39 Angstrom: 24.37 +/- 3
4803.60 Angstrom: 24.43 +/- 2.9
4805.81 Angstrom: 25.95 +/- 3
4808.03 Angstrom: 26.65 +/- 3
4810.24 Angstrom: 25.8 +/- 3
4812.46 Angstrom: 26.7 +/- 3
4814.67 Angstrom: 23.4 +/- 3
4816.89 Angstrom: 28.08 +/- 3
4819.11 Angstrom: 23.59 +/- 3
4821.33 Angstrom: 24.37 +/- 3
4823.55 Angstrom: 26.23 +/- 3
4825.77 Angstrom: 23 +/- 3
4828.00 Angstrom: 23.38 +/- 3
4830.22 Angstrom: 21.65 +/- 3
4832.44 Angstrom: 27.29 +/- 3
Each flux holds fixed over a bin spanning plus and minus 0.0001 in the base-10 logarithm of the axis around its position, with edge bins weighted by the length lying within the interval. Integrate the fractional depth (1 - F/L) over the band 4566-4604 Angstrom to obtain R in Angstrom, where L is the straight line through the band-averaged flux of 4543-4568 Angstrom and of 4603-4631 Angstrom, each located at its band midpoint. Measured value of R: 2.29 Angstrom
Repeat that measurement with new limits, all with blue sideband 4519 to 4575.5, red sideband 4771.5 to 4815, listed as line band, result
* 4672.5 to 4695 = -4.6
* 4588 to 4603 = -1.6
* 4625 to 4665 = -4.0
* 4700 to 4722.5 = -3.8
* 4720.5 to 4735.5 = -2.6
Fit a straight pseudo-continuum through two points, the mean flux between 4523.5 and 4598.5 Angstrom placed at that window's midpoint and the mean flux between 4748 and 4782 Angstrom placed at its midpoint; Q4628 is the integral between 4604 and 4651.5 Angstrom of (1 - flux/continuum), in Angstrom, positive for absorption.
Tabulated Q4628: -4.8 Angstrom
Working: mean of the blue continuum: 25.4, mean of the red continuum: 23.8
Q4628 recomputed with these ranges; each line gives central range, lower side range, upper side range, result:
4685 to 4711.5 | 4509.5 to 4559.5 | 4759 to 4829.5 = -4.07 Angstrom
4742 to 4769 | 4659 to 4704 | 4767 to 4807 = -2.85 Angstrom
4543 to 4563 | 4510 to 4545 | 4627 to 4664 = -2.74 Angstrom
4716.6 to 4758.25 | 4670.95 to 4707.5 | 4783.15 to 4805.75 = -3.53 Angstrom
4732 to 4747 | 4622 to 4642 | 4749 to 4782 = -3.14 Angstrom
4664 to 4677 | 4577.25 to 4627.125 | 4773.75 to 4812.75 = -1.03 Angstrom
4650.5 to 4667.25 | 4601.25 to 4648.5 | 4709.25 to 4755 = 0.84 Angstrom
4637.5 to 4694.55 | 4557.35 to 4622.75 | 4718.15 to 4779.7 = -1.85 Angstrom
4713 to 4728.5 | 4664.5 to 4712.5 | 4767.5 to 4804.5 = -0.74 Angstrom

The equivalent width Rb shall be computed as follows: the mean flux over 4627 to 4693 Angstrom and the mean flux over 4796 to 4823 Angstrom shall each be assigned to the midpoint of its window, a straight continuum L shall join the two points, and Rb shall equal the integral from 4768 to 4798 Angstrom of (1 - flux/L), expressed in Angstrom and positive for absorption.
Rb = 4.5 Angstrom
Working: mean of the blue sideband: 27.2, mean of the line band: 21.6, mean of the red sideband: 25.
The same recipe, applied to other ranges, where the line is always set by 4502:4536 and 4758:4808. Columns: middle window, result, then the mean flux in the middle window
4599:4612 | -2.5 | 27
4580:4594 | -2.2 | 26.3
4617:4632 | -3.2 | 27.6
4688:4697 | -1.4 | 26.3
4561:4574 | -3.0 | 28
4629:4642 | -1.5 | 25.4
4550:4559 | -1.3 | 25.9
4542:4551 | -1.6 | 26.8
